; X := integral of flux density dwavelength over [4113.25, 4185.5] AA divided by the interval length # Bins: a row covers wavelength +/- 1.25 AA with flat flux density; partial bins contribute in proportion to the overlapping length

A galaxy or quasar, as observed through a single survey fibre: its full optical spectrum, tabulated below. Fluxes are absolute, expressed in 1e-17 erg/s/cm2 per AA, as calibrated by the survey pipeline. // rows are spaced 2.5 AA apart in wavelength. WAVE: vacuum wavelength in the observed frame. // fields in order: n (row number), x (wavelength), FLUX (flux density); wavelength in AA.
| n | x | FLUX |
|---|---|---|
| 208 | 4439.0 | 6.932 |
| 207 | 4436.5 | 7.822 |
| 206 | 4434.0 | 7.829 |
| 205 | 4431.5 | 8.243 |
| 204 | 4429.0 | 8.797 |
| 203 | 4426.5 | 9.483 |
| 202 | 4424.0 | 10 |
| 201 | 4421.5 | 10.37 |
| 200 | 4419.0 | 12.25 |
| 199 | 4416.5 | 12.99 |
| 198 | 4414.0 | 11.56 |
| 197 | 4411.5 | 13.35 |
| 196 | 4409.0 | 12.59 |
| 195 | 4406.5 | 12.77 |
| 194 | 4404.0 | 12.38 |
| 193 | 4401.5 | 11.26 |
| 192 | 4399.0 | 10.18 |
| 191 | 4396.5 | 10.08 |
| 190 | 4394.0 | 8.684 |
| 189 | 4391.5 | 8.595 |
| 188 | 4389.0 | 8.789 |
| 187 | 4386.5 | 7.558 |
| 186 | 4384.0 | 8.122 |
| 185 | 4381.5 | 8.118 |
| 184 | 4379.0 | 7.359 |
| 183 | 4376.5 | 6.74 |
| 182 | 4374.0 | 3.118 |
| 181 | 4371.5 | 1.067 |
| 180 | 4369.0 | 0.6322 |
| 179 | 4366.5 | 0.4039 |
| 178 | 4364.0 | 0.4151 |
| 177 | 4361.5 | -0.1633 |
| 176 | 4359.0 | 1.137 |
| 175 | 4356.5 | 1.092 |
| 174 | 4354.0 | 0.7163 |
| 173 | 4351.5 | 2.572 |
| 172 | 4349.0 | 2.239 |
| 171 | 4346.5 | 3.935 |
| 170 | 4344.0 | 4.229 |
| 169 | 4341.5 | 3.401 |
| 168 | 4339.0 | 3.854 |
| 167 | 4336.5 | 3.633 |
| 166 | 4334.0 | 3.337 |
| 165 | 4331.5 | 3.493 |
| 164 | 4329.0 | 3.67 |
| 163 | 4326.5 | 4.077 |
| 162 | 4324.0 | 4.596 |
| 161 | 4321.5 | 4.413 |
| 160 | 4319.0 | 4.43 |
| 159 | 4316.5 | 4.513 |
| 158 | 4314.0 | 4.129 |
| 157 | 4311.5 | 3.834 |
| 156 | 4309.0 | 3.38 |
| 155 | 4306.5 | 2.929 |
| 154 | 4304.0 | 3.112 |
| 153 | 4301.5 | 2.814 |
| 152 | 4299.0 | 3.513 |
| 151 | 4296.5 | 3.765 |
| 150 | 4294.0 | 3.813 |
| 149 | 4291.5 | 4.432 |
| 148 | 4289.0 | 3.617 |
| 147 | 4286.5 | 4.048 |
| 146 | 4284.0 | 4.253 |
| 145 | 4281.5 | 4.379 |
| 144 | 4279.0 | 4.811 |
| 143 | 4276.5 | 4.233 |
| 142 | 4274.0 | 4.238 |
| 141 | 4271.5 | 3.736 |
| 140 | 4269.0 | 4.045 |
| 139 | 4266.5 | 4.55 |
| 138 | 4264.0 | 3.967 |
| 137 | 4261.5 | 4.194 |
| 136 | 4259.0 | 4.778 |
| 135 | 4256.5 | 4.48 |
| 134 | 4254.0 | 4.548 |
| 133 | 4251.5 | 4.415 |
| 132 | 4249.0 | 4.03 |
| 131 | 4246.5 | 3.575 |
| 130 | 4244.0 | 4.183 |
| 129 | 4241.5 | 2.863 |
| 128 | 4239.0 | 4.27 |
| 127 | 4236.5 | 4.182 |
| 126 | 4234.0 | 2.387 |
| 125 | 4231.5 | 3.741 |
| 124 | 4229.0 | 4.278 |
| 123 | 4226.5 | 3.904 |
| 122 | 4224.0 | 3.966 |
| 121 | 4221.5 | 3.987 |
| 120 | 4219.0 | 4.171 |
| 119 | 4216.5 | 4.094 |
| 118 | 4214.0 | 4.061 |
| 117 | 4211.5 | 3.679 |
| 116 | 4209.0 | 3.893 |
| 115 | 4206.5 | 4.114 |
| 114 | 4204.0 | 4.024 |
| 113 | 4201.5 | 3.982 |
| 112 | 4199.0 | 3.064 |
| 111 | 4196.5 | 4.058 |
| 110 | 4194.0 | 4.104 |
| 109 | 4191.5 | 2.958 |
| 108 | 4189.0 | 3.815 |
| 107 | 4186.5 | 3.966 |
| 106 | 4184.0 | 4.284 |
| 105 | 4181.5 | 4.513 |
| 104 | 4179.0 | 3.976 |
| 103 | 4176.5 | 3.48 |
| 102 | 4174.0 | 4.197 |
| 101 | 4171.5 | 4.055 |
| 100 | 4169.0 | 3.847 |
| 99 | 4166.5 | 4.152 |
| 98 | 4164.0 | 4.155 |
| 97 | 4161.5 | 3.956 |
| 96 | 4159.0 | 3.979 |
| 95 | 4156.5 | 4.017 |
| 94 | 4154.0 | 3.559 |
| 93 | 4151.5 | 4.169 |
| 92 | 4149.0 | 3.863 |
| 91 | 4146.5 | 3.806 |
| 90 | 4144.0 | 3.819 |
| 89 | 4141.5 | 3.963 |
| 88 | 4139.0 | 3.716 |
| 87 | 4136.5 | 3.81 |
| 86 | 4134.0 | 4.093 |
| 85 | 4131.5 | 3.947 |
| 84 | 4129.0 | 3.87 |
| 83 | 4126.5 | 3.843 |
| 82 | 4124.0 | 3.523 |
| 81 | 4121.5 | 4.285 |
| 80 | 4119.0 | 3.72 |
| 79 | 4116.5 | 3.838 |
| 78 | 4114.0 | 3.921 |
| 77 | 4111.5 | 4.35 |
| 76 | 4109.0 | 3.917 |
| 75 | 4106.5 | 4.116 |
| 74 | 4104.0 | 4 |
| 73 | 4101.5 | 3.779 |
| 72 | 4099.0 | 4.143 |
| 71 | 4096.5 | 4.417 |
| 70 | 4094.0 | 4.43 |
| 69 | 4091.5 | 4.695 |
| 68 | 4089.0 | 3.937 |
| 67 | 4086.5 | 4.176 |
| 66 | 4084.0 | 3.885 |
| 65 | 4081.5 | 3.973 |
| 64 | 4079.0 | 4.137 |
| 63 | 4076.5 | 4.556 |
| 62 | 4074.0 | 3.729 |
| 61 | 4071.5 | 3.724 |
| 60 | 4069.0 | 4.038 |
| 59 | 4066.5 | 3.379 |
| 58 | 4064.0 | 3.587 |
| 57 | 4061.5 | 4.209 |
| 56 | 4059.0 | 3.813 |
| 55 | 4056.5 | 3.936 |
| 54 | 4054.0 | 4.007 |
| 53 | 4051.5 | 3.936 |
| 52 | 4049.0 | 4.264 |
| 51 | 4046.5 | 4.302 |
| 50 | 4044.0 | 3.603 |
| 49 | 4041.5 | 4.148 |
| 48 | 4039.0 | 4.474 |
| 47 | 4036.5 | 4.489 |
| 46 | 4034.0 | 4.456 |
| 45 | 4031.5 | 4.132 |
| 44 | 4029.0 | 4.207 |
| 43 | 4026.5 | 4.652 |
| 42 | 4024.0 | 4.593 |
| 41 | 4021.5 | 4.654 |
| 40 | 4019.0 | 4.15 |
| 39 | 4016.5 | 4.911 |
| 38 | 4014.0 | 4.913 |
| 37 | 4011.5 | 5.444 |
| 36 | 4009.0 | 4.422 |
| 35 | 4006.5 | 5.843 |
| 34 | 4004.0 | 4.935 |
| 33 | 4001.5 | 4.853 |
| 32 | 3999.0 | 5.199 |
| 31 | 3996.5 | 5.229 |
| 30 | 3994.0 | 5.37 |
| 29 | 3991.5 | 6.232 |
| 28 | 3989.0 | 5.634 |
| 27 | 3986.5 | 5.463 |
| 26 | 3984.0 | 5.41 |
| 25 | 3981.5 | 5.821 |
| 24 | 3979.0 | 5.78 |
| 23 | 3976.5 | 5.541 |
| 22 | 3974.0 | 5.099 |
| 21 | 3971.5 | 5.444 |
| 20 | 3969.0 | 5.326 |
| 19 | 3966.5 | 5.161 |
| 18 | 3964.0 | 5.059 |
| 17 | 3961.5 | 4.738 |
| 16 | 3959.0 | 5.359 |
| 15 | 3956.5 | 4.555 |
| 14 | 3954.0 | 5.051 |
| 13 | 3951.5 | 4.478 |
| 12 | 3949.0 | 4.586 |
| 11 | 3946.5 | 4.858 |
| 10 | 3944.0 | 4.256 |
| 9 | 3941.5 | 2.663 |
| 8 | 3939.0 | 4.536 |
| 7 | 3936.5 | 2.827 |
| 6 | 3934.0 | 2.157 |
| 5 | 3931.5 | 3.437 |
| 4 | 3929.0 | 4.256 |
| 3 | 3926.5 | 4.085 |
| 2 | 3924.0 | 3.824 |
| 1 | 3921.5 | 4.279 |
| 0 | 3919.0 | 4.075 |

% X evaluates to 3.94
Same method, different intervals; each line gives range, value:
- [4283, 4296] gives 4.01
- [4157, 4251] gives 3.9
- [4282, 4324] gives 3.85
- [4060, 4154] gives 3.98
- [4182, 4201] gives 3.79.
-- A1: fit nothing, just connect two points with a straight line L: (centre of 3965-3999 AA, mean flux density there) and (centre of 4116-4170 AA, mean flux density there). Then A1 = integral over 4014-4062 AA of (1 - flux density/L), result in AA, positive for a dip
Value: 6.4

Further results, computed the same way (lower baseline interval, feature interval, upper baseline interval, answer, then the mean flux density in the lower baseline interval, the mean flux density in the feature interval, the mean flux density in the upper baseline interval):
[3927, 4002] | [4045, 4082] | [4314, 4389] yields 4.4 AA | 4.8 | 3.97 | 3.64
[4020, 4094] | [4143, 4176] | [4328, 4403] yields 2.6 AA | 4.13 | 3.96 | 4.64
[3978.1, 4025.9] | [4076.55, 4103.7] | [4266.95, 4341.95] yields 3.6 AA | 5.19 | 4.17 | 3.9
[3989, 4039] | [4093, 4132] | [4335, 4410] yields 8.1 AA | 4.89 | 4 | 5.49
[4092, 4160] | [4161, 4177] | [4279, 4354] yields -0.4 AA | 3.97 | 4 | 3.71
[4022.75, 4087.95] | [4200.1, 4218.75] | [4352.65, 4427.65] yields 5.4 AA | 4.09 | 3.98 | 7.38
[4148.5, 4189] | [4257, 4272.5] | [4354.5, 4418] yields 3.3 AA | 4.01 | 4.23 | 7.1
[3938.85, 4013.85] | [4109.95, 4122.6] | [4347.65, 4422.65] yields 3.7 AA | 5.08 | 4.02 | 6.89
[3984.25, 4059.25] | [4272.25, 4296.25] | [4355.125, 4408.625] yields 6.7 AA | 4.7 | 4.17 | 6.2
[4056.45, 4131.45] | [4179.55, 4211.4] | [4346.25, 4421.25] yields 6.9 AA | 4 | 3.89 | 6.77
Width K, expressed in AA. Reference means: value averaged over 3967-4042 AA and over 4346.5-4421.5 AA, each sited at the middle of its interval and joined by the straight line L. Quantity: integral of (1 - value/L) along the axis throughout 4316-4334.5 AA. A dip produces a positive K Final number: 6.9 AA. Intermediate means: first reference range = 5.04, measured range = 4.08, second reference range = 6.79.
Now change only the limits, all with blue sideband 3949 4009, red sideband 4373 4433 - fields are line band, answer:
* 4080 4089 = 3.3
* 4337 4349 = 7.2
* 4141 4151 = 4.5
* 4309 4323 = 7.4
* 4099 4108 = 3.5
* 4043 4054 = 3.6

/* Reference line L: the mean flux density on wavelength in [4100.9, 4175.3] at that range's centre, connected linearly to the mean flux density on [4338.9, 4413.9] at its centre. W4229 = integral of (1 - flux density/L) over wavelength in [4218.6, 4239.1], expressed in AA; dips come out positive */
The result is 3.8 AA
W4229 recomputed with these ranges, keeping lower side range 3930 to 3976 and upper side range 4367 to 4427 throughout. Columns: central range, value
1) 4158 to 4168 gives 3.8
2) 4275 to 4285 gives 4.3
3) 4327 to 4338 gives 6.3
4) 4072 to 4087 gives 4.4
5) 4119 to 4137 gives 6.7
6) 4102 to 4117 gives 5.0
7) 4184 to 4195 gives 5.0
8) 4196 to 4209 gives 5.9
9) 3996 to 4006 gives -0.3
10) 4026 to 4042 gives 2.7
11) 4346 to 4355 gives 6.6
